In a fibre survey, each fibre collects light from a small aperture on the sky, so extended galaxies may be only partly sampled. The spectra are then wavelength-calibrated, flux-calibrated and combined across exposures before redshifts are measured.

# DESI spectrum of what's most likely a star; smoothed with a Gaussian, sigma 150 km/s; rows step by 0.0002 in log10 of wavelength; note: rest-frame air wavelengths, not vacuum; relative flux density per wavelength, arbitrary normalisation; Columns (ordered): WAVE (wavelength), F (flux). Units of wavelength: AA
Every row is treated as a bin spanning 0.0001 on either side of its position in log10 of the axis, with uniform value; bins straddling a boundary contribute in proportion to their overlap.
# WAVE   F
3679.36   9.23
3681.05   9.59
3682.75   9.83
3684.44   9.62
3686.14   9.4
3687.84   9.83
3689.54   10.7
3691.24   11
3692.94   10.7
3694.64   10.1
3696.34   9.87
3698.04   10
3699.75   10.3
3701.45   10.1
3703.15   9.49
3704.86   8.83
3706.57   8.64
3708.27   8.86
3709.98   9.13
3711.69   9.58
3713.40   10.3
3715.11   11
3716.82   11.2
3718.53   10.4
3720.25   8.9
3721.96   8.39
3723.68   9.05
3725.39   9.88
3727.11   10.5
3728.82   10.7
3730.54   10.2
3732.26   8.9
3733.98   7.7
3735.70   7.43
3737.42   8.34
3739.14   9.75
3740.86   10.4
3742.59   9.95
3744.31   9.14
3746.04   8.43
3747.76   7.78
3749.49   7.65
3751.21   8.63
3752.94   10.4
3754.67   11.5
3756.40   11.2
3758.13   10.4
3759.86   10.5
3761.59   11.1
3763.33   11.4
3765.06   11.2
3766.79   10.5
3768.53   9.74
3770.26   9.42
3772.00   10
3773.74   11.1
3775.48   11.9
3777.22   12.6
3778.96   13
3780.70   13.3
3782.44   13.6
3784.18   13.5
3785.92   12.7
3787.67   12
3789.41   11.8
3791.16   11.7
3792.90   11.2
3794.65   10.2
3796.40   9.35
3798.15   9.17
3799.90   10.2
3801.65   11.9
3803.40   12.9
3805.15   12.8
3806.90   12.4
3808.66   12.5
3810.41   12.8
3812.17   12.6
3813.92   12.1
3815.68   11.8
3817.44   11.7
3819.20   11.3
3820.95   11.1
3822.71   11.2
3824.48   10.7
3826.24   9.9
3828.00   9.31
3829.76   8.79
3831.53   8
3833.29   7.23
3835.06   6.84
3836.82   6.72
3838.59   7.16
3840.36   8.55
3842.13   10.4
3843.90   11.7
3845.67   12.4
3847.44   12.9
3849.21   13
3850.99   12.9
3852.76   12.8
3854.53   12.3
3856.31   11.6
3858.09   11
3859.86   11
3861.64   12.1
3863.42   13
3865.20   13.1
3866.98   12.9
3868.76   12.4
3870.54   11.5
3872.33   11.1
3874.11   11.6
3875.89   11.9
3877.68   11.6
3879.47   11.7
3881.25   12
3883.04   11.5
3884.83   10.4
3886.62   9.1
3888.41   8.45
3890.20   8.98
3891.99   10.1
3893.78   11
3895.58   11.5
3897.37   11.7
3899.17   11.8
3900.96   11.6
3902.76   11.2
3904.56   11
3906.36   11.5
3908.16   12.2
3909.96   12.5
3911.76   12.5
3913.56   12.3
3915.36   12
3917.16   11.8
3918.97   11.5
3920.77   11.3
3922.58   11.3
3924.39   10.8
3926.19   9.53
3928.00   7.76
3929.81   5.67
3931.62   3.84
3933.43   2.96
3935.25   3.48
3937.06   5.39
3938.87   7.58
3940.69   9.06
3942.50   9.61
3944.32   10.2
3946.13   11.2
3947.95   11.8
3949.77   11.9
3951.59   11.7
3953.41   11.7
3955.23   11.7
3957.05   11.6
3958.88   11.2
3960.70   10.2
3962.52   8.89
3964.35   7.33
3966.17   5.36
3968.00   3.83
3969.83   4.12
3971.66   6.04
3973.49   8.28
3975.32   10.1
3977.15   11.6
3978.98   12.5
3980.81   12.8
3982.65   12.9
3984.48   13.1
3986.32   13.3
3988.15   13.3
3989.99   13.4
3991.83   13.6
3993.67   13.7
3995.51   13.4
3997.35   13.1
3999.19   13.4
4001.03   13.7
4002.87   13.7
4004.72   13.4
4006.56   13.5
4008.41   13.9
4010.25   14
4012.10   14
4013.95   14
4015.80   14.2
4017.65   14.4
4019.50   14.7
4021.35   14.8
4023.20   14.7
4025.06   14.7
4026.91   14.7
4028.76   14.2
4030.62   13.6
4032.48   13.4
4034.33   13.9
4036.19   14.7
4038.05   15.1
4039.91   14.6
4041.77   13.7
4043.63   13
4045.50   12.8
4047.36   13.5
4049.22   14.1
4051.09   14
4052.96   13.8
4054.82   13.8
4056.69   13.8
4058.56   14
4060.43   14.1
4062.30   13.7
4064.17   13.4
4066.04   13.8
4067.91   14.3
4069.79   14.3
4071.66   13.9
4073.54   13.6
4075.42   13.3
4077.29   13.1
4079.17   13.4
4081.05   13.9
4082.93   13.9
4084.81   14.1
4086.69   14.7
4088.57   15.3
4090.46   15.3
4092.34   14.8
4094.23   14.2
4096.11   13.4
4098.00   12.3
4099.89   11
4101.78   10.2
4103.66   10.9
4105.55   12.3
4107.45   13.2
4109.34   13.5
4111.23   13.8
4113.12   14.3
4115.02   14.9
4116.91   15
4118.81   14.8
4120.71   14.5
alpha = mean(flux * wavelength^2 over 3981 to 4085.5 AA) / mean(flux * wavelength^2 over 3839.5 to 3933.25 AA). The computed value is 1.34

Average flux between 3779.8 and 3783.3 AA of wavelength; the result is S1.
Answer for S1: 13.5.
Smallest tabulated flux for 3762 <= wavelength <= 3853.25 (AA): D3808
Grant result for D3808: 6.72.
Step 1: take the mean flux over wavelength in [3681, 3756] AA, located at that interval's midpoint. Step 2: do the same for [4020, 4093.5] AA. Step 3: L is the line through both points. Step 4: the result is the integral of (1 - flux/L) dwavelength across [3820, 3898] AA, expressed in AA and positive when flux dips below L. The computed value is 4.47 AA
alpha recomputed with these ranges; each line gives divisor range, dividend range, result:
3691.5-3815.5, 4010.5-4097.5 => 1.56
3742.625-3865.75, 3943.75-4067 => 1.28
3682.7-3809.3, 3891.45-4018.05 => 1.17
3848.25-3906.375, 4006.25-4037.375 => 1.33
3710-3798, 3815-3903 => 1.11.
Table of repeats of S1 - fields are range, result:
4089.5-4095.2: 14.8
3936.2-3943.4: 7.93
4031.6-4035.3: 13.7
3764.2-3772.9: 10.2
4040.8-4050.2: 13.4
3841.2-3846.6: 11.5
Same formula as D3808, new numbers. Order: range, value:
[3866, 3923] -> 8.45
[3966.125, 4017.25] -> 3.83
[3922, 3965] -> 2.96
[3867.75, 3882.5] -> 11.1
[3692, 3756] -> 7.43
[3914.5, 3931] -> 5.67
